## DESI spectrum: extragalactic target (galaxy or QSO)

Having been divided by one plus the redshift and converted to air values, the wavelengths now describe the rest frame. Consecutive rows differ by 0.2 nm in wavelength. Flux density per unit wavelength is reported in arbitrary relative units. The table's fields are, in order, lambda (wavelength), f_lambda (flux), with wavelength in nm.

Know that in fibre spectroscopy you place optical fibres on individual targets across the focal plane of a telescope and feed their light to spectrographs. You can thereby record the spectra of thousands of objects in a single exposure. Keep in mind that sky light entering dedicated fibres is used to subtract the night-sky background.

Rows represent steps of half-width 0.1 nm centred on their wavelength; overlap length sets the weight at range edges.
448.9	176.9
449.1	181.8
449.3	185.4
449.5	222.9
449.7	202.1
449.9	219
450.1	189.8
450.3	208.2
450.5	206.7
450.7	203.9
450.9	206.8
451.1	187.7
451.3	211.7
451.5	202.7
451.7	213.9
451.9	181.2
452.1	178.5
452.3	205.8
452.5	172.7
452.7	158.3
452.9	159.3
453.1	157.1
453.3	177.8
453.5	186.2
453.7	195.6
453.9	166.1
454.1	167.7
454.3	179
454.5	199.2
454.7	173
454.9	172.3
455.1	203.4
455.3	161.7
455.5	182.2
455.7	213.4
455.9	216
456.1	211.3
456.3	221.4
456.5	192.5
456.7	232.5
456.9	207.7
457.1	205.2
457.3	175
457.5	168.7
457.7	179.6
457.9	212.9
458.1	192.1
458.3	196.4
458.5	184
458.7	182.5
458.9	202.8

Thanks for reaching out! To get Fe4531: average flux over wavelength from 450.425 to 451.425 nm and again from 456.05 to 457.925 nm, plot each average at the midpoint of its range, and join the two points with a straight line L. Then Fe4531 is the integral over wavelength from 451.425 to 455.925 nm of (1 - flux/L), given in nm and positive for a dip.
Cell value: 0.42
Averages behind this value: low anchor 203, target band 183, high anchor 200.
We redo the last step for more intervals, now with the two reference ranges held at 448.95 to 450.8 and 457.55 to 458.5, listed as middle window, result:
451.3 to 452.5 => 0.02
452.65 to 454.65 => 0.23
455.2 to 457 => -0.09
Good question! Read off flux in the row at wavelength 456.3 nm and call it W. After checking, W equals 221.4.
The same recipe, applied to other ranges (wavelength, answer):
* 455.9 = 216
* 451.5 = 202.7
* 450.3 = 208.2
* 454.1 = 167.7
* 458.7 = 182.5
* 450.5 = 206.7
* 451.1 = 187.7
